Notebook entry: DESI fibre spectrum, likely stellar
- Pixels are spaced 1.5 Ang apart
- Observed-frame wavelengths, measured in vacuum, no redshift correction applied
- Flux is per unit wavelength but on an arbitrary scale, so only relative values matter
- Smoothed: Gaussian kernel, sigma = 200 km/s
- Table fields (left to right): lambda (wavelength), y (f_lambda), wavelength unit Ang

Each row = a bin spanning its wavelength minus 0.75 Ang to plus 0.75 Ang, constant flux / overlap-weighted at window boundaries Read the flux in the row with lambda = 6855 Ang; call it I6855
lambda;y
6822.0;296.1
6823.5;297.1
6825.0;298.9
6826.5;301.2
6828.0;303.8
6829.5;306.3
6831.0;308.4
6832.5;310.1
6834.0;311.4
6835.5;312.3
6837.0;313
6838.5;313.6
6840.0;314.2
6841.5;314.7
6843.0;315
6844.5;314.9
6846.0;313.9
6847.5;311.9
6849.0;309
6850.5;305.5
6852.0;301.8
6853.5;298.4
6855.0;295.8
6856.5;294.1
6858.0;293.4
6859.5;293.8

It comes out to 295.8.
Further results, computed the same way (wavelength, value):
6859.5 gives 293.8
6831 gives 308.4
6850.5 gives 305.5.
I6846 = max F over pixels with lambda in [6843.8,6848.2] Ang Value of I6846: 314.9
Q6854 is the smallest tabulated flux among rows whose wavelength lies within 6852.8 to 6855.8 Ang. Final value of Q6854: 295.8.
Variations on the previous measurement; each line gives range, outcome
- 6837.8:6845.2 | 313.6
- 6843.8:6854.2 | 298.4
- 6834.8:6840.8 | 312.3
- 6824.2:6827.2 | 298.9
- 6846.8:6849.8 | 309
